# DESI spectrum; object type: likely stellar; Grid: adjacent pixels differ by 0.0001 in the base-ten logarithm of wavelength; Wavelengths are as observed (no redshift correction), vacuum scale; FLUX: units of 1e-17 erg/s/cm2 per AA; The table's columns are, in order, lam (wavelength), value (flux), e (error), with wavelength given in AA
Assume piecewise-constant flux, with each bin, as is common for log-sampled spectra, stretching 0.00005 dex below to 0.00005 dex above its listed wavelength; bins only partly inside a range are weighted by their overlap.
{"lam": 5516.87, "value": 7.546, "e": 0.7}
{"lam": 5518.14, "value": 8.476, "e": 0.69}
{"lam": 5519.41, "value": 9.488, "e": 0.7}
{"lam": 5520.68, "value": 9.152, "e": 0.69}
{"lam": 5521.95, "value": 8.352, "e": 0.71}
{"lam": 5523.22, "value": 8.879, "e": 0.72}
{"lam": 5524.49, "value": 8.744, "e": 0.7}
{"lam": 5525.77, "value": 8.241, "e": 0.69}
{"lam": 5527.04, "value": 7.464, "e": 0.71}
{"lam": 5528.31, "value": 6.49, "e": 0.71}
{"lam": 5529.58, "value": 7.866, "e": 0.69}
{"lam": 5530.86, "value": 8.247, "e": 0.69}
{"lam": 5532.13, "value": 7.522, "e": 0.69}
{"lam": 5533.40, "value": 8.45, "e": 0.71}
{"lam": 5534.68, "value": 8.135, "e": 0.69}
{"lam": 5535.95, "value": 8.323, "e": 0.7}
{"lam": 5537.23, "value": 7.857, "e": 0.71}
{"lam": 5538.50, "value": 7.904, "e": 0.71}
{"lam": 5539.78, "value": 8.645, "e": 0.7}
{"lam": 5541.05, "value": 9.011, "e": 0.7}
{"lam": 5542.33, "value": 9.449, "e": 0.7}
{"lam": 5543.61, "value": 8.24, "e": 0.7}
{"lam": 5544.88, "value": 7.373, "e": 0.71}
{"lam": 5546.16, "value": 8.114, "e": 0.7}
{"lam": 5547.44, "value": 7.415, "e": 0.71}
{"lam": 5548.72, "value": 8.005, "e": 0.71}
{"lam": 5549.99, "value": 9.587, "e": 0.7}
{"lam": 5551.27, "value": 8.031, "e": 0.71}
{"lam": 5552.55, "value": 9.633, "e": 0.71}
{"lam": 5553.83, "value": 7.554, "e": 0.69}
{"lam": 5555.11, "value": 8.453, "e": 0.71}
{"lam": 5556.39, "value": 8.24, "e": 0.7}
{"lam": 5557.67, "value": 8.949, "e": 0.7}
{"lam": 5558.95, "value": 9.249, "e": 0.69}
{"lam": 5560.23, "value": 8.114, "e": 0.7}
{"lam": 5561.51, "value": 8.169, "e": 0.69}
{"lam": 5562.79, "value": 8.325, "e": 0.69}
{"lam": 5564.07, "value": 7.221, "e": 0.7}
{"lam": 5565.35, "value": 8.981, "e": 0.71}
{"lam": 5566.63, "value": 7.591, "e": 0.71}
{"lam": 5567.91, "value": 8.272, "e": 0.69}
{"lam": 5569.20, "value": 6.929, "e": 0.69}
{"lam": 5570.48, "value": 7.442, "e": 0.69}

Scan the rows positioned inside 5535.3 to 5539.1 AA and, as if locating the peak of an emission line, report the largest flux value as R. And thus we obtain 8.323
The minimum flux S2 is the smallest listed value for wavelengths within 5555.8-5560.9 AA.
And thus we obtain 8.114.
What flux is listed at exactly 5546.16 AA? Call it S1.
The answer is 8.114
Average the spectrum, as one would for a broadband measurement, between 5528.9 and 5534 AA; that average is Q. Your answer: 8.01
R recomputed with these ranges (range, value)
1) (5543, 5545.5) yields 8.24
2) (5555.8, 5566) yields 9.249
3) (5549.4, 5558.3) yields 9.633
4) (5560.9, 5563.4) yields 8.325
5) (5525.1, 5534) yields 8.45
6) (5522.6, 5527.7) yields 8.879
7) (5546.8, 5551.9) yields 9.587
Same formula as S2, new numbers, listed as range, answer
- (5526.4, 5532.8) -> 6.49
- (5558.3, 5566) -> 7.221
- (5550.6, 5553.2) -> 8.031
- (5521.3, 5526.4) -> 8.241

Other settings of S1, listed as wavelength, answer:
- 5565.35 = 8.981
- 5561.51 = 8.169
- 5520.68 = 9.152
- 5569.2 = 6.929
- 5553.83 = 7.554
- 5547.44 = 7.415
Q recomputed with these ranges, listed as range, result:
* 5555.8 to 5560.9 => 8.64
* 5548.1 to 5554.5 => 8.57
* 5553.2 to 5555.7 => 7.99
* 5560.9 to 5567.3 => 8.07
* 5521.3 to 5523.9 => 8.64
